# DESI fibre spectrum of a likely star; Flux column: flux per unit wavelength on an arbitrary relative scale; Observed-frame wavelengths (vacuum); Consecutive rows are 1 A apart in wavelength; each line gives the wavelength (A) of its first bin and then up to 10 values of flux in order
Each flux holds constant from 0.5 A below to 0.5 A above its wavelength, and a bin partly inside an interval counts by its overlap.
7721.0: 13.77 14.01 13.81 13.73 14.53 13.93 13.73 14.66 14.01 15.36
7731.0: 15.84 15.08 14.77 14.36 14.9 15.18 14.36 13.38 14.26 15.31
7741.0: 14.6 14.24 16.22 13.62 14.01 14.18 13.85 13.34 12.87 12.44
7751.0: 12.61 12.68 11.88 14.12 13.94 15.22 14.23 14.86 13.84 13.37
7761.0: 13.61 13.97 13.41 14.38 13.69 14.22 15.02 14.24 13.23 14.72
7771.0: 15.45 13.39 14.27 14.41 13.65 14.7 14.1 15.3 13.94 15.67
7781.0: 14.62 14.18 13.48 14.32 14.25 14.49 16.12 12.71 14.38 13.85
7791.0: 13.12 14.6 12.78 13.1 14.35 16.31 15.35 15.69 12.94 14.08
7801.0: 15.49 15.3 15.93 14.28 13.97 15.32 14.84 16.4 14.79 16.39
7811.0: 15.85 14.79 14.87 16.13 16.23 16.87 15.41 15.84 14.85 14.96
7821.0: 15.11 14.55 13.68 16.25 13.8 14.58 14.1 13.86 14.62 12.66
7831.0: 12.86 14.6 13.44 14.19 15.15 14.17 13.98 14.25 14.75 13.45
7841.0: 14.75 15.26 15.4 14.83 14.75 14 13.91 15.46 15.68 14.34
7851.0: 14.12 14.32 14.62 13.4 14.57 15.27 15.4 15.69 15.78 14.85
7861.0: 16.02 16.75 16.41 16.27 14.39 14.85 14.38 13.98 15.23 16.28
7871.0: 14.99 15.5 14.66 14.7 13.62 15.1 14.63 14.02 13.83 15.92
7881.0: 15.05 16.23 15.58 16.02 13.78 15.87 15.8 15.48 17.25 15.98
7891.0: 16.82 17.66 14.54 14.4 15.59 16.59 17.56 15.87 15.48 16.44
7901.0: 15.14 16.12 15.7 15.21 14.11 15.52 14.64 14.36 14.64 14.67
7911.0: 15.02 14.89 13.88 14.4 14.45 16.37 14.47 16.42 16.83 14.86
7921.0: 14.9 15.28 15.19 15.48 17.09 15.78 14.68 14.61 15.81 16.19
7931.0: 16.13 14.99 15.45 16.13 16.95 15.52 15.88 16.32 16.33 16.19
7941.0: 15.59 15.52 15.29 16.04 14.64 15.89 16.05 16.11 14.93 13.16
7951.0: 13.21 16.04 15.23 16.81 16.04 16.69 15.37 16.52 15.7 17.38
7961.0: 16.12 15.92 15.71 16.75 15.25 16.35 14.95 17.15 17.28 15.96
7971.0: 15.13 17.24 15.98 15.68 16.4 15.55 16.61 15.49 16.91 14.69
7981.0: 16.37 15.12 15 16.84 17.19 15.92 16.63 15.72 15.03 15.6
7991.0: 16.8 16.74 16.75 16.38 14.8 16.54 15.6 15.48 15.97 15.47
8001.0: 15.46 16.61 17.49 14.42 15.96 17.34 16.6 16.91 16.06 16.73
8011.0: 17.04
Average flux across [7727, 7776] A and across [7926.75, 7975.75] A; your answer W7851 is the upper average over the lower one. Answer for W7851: 1.12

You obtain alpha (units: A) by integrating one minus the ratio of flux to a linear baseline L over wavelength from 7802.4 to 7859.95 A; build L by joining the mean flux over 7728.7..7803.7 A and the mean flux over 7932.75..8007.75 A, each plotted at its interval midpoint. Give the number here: 0.0 A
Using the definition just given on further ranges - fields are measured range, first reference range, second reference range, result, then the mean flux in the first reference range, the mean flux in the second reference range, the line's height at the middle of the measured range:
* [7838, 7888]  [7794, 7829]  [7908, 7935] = 0.68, 15.1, 15.3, 15.2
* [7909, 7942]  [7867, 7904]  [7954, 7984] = 0.52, 15.5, 16.1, 15.8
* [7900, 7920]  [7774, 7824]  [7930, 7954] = 0.37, 14.8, 15.6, 15.4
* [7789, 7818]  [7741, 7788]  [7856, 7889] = -0.92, 14.1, 15.3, 14.5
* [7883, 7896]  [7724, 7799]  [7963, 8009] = -0.43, 14.2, 16.1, 15.3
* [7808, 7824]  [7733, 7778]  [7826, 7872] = -1.02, 14.1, 14.7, 14.5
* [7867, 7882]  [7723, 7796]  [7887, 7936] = 0.35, 14.2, 15.5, 15.2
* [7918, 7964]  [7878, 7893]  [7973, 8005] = 0.38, 15.7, 16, 15.8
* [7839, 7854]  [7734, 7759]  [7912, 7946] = 0.27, 14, 15.6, 14.9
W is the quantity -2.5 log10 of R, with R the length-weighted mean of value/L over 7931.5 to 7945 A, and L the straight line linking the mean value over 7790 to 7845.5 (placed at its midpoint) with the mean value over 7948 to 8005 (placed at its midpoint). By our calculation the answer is -0.01 mag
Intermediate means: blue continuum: 14.7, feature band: 15.8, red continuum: 15.9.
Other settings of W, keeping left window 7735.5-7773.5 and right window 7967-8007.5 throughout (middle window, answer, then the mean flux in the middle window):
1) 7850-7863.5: -0.02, 15.1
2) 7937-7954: 0.02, 15.5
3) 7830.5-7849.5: 0.02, 14.5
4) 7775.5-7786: -0.02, 14.5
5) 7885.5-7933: -0.01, 15.5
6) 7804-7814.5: -0.06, 15.3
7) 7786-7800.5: 0.01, 14.2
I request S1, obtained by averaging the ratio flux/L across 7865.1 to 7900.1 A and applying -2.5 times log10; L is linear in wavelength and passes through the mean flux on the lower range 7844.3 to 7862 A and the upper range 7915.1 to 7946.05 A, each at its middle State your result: -0.01 mag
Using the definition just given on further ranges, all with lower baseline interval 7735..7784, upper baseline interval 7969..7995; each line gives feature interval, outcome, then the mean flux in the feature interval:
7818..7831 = 0.02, 14.4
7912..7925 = 0.02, 15.3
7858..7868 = -0.03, 15.5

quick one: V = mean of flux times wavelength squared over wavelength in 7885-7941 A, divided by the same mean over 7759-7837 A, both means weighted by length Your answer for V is 1.10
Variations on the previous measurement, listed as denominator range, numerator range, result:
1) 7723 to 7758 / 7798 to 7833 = 1.07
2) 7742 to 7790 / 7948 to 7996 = 1.19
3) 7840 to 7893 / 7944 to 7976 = 1.07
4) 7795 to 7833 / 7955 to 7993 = 1.12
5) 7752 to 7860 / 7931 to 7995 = 1.14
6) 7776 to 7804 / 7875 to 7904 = 1.11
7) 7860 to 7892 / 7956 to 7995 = 1.07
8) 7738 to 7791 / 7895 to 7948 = 1.15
